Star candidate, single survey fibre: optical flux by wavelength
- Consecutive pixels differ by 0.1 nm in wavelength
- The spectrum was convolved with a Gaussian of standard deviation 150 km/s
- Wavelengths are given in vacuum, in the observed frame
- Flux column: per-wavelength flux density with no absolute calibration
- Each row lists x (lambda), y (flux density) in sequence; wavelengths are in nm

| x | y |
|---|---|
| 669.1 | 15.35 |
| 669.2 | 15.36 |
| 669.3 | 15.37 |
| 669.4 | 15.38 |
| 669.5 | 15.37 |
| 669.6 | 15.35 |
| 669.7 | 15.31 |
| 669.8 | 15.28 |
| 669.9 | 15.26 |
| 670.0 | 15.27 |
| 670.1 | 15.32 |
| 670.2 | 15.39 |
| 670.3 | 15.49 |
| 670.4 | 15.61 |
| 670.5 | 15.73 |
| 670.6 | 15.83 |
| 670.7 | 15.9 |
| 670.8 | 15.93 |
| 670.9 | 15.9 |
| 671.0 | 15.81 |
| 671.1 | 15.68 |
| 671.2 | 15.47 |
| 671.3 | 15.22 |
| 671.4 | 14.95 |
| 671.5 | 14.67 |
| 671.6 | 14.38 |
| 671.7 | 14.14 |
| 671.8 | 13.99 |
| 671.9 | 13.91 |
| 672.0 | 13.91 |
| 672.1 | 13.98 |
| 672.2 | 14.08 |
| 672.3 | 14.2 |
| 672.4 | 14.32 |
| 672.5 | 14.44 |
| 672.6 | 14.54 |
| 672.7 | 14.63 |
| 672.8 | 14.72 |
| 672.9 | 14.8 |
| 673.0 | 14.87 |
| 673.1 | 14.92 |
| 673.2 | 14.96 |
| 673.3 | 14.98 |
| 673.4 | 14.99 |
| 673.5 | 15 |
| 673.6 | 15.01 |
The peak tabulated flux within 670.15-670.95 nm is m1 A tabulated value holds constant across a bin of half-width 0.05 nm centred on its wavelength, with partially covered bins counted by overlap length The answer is 15.93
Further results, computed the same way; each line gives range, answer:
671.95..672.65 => 14.54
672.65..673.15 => 14.92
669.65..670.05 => 15.31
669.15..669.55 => 15.38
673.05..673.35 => 14.98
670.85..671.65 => 15.9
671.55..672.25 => 14.38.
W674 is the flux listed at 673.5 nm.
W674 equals 15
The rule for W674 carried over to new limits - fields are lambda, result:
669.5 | 15.37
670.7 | 15.9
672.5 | 14.44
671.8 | 13.99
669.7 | 15.31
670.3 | 15.49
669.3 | 15.37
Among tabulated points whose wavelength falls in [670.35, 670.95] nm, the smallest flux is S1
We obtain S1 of 15.61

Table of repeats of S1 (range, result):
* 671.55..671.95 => 13.91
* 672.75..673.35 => 14.72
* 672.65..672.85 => 14.63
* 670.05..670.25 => 15.32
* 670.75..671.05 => 15.81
